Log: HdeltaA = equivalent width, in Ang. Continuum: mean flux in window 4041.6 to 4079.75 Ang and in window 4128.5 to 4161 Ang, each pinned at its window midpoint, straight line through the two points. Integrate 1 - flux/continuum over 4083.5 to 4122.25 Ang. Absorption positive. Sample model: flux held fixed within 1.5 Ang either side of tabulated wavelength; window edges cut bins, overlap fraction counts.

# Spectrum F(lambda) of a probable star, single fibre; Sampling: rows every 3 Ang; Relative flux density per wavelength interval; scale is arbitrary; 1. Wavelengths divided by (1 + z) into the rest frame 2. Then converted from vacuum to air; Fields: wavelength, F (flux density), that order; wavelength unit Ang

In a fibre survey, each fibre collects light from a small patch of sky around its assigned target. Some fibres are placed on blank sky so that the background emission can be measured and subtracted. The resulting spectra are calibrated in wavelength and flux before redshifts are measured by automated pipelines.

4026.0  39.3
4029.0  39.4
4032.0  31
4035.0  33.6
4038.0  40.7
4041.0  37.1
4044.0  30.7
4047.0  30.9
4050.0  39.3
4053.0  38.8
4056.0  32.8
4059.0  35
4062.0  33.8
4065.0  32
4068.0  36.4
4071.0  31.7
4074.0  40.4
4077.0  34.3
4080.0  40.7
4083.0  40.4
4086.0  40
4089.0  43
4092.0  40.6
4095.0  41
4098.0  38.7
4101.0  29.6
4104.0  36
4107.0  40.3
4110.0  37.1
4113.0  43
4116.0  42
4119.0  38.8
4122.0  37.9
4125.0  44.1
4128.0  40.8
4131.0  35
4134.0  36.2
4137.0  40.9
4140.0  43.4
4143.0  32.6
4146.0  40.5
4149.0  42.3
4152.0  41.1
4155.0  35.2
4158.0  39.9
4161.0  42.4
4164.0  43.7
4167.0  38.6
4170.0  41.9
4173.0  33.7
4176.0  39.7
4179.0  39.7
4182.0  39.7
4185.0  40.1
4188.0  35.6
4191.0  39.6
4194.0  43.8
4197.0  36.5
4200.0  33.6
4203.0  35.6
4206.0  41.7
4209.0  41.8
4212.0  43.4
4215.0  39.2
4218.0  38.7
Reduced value -2.33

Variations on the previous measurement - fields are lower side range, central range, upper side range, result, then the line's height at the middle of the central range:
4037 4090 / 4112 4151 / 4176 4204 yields -2.4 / 37.5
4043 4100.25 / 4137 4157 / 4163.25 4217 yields -0.5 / 38.4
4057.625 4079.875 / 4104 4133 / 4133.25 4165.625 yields -1.2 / 38.1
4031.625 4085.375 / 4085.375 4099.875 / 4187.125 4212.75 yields -1.6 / 36.5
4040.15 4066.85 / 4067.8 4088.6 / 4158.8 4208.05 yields -1.6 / 35.3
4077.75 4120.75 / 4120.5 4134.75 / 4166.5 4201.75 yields 0.0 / 39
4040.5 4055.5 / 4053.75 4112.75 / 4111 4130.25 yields 1.0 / 37.8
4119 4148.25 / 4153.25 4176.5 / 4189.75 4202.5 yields -0.5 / 38.6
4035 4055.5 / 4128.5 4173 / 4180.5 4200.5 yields -1.7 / 37.9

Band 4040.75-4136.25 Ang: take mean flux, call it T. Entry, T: 37.5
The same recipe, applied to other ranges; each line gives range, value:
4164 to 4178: 39.1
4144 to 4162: 40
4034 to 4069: 35.1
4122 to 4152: 39.5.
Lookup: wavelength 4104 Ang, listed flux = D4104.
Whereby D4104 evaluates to 36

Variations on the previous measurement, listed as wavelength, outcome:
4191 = 39.6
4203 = 35.6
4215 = 39.2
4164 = 43.7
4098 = 38.7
